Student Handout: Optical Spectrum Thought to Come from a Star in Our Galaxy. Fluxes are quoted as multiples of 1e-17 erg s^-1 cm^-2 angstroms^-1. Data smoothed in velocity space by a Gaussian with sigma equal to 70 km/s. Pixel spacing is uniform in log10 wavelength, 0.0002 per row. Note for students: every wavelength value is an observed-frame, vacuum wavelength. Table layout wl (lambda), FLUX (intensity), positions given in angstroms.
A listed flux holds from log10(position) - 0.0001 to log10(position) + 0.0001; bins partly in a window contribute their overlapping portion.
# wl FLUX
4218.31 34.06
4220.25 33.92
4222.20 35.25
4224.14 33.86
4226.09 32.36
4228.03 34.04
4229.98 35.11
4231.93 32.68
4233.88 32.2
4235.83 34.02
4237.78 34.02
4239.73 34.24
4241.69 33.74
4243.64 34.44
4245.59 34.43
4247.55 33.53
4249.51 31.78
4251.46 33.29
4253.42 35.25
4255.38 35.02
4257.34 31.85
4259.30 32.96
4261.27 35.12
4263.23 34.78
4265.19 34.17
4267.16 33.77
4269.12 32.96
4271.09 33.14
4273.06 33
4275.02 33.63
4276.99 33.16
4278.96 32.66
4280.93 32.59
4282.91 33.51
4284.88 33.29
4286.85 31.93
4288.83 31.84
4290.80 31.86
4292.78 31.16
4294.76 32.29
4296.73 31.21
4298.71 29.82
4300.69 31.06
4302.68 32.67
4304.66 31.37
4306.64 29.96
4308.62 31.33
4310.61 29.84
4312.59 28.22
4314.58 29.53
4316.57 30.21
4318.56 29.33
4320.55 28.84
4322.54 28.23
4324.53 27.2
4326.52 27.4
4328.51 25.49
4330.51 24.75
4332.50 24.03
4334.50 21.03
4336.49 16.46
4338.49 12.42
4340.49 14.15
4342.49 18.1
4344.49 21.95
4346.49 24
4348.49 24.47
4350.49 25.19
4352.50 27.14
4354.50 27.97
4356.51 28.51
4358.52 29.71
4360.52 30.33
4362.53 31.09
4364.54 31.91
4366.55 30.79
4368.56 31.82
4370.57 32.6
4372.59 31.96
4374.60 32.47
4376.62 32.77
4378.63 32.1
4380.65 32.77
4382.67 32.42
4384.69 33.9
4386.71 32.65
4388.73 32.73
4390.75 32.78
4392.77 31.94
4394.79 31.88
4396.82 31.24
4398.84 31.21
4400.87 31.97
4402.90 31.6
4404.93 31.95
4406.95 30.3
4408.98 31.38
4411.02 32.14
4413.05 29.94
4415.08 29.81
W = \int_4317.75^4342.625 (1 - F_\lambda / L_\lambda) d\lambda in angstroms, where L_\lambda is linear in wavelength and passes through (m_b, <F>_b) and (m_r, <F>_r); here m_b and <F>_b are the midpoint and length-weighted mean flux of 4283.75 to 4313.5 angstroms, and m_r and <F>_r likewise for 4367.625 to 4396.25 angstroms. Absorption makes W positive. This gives 6.82 angstroms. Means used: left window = 31.2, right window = 32.5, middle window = 23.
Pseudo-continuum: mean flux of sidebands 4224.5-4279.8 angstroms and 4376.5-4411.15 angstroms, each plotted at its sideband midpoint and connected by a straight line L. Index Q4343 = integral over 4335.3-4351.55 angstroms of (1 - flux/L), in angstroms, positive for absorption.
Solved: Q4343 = 6.5 angstroms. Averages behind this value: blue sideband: 33.6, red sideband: 32.1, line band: 19.6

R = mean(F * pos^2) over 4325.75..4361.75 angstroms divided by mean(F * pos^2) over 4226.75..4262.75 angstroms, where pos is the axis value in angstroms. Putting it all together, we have 0.73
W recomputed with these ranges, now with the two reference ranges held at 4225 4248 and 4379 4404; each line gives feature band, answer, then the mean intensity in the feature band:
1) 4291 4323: 2.6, 30.4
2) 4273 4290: 0.2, 32.8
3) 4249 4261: 0.0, 33.5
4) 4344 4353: 2.2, 24.6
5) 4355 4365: 0.7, 30.1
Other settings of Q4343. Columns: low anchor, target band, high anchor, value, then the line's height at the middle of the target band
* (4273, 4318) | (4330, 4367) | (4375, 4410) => 8.73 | 31.8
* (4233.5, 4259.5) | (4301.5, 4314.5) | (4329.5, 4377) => -0.55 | 29.3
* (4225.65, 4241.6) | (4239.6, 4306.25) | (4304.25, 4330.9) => -3.44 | 31.3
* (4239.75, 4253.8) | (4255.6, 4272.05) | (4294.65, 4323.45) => -0.44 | 32.8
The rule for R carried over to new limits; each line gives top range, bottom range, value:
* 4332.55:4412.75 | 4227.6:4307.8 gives 0.92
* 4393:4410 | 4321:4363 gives 1.33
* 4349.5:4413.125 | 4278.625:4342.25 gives 1.15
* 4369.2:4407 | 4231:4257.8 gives 1.02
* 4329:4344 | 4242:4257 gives 0.59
